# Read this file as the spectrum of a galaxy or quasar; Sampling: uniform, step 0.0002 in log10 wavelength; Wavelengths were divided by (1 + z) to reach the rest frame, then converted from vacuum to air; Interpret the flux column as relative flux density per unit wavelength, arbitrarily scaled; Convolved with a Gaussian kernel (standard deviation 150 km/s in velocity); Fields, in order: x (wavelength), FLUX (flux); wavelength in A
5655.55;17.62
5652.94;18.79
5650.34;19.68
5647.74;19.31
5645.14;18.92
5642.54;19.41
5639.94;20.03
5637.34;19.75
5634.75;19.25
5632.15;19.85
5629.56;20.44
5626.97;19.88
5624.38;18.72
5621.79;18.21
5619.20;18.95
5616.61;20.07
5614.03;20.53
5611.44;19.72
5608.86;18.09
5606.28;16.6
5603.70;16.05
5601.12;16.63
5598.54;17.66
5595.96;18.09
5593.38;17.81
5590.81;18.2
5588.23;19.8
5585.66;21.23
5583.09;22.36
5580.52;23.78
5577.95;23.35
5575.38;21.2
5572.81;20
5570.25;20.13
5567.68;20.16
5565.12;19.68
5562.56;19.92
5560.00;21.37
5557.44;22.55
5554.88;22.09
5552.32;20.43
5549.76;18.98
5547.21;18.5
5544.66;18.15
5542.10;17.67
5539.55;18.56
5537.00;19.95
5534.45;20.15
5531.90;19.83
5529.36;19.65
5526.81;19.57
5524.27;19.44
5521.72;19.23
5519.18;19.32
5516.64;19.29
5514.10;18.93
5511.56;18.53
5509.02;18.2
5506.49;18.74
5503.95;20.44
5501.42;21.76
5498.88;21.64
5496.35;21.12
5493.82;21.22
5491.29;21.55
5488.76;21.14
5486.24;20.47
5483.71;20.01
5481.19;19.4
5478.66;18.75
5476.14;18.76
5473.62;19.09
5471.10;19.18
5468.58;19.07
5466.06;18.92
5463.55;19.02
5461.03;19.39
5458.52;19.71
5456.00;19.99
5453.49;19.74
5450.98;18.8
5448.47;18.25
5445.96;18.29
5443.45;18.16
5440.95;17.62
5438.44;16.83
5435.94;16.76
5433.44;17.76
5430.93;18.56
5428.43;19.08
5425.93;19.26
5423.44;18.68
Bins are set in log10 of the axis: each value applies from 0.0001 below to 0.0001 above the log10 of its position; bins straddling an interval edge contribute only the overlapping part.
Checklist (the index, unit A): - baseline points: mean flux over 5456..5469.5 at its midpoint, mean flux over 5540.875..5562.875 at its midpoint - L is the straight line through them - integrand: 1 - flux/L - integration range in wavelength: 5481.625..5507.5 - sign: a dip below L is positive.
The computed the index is -1.66 A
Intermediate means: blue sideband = 19.3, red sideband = 20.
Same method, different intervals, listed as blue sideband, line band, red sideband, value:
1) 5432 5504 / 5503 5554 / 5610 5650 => 0.7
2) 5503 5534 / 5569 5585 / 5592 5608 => -3.6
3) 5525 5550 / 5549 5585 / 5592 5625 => -4.7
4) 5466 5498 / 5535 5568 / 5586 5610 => -2.1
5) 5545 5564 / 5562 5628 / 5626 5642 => 2.1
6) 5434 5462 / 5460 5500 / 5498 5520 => -1.8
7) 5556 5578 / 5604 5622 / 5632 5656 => 1.0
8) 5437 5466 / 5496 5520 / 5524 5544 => -0.8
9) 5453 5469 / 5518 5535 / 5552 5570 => 0.7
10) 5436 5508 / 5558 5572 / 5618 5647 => -0.7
